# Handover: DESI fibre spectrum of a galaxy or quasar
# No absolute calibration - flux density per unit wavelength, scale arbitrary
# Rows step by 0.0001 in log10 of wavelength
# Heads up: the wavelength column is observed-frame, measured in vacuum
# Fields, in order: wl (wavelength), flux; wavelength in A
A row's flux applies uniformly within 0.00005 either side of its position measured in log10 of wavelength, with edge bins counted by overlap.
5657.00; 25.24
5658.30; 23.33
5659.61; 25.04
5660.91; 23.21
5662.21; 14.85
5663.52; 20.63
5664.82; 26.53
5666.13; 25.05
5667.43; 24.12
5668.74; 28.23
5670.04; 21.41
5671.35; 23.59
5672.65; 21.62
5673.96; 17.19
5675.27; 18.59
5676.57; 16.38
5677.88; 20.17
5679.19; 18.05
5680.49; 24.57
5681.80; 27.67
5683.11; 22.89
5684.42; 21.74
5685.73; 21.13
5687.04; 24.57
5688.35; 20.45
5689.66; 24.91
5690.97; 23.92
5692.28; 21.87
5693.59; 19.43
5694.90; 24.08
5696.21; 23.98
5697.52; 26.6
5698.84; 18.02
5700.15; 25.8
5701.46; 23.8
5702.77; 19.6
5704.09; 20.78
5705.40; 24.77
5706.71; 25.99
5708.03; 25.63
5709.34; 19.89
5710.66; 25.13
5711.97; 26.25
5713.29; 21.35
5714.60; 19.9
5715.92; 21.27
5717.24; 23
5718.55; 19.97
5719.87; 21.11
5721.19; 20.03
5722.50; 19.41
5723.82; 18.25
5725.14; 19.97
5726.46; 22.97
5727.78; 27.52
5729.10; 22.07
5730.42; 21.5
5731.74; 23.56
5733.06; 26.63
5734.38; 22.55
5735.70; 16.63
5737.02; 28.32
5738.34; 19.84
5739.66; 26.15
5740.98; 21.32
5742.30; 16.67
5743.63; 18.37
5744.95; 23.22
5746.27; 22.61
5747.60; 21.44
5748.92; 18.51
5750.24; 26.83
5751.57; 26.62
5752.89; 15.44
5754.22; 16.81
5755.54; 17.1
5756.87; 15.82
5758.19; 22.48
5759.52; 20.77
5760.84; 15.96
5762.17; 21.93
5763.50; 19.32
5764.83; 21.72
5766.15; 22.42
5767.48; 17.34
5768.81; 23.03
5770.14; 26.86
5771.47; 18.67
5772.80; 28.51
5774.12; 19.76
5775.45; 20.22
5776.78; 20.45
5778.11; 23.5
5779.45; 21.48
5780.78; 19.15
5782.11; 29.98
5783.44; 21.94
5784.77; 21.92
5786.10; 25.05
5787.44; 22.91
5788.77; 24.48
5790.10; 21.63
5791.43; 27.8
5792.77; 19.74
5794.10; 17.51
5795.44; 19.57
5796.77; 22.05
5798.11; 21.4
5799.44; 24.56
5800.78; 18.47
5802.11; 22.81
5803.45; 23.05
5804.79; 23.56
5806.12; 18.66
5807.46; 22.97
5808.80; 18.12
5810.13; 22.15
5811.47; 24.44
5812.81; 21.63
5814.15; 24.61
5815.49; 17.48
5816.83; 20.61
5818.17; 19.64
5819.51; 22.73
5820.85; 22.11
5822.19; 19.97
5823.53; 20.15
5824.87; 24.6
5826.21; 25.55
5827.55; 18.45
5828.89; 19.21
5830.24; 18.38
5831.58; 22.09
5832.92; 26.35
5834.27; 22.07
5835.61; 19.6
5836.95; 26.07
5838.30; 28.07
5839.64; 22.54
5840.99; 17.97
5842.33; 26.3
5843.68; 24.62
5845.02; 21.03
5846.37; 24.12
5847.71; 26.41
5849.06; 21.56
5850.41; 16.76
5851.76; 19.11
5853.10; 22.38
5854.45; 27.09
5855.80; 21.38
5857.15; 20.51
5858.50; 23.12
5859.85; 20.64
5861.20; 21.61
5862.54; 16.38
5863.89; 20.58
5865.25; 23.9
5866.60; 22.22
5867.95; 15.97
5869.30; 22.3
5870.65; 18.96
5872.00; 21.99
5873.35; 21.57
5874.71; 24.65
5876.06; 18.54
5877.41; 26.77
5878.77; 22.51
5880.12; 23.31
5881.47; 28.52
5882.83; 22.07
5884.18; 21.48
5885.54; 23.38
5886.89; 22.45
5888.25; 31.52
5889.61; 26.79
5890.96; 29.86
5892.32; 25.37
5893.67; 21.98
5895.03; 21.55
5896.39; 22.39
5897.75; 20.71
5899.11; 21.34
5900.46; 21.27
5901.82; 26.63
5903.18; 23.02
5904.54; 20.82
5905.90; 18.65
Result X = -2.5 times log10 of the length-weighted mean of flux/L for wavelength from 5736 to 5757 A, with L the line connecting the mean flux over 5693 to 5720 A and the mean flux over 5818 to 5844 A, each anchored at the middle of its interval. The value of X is 0.08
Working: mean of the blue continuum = 22.7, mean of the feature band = 21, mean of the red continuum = 22.3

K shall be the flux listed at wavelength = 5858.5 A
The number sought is 23.12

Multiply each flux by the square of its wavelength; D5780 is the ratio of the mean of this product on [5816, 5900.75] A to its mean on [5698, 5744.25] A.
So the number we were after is 1.1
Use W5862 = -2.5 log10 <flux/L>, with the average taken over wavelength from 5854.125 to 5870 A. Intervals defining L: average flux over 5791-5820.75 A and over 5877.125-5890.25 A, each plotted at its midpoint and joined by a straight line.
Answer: 0.13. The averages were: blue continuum 21.5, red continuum 24.8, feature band 21.2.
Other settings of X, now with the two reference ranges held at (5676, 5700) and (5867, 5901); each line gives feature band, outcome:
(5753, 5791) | 0.06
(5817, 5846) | 0.03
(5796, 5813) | 0.05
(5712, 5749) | 0.04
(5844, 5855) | 0.03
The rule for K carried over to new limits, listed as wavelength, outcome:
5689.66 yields 24.91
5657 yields 25.24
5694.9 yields 24.08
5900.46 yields 21.27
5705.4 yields 24.77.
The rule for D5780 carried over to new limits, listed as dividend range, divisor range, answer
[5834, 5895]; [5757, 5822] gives 1.08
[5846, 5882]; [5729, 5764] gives 1.08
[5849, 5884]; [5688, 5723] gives 1.02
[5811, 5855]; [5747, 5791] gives 1.05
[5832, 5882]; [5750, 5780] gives 1.10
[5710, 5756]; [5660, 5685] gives 1.01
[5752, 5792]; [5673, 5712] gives 0.99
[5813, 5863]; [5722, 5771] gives 1.06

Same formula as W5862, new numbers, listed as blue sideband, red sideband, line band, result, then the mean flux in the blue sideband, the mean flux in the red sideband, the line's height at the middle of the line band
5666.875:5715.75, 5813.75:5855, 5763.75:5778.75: 0.02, 22.5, 22.2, 22.3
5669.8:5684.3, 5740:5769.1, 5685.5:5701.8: -0.10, 21.1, 20.3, 20.9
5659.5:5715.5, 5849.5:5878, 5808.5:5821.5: 0.01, 22.5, 21.2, 21.6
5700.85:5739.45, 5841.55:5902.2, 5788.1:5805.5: 0.02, 22.4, 22.7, 22.6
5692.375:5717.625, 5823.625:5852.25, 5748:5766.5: 0.13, 22.9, 22.4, 22.7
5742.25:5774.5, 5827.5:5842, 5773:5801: -0.05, 20.8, 22.1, 21.3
